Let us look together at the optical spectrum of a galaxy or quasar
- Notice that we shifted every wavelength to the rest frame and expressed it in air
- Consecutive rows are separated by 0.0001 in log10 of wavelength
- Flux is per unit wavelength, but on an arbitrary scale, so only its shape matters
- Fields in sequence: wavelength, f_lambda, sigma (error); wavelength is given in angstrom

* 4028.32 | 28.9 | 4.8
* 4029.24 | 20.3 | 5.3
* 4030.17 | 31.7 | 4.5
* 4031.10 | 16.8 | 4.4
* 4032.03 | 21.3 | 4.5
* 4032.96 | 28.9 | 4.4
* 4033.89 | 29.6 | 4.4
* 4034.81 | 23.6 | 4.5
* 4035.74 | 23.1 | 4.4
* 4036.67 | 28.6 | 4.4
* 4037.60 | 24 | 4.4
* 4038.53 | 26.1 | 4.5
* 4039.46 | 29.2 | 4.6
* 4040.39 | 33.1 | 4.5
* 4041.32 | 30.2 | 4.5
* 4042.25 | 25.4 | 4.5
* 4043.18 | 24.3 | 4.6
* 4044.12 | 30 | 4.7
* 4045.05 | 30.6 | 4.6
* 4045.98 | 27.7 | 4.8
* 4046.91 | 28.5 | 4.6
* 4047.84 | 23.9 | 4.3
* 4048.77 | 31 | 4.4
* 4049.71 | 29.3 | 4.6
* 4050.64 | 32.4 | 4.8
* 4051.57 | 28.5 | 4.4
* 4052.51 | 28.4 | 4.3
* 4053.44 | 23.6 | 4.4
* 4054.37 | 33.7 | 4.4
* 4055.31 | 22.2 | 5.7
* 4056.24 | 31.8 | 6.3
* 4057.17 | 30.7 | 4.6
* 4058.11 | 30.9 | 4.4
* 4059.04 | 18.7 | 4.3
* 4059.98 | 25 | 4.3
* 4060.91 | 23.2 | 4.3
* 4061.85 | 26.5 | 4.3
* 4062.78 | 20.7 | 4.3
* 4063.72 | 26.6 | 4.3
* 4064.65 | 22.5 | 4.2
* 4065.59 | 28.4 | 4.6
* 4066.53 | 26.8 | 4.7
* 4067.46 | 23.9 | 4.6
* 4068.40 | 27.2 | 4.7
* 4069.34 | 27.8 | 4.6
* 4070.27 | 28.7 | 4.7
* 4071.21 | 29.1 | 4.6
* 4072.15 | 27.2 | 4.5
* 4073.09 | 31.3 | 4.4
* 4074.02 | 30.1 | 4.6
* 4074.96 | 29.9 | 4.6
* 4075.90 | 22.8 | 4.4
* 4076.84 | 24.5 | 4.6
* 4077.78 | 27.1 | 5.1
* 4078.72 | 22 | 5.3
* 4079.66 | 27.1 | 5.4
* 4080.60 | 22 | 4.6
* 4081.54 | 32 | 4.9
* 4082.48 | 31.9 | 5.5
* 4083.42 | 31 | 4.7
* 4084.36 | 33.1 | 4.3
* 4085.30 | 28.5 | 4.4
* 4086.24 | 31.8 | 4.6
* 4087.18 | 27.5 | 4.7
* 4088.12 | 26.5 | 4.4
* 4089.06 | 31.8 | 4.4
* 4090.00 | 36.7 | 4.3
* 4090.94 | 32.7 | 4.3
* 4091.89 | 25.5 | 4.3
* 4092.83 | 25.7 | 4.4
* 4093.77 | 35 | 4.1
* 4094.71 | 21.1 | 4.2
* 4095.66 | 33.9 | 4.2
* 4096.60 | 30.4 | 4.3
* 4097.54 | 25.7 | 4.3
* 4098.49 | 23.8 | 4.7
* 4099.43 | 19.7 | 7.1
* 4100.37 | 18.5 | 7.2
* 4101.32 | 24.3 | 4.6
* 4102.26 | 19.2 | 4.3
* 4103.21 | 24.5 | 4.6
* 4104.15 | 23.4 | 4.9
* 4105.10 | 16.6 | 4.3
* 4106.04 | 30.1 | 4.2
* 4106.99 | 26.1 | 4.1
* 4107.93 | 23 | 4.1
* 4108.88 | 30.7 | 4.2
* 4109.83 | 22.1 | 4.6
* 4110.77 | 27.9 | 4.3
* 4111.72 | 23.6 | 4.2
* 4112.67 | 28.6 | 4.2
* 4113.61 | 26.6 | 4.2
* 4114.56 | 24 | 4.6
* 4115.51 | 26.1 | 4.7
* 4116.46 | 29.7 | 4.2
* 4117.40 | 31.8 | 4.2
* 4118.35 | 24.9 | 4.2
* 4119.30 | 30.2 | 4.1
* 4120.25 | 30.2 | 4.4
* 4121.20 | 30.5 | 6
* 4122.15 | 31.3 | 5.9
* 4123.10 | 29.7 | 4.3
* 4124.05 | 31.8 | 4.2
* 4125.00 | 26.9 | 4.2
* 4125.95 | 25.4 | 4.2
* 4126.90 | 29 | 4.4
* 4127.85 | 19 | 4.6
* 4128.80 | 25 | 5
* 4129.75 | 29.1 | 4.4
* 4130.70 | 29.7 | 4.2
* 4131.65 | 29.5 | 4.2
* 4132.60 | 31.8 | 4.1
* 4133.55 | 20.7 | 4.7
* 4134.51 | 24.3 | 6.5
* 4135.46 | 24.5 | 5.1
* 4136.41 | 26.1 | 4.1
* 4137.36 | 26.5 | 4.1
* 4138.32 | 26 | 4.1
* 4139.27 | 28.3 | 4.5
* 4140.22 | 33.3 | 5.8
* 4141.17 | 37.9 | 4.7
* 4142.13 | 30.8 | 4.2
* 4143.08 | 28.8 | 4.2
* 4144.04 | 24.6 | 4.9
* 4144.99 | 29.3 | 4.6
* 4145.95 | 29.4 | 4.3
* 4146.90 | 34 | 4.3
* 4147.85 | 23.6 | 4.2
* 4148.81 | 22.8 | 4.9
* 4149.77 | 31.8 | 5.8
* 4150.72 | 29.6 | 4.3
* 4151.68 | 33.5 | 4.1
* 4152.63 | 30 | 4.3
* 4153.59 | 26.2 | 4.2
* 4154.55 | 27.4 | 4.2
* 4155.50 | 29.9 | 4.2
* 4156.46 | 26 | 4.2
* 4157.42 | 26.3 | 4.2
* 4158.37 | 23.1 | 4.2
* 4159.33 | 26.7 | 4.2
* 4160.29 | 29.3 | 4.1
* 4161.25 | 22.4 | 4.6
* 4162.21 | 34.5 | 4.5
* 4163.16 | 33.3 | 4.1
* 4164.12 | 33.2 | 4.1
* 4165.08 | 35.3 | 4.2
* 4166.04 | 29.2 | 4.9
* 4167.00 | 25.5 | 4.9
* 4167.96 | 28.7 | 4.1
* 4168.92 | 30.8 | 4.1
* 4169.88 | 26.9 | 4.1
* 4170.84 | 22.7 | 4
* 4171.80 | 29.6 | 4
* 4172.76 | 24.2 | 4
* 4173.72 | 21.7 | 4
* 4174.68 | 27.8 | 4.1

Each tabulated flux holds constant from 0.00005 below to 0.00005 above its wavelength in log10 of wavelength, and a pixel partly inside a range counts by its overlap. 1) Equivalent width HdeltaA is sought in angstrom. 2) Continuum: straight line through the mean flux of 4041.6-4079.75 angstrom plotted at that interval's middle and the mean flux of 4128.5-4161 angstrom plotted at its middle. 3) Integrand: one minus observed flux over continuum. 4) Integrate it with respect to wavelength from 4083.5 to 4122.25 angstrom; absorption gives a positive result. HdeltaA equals 0.6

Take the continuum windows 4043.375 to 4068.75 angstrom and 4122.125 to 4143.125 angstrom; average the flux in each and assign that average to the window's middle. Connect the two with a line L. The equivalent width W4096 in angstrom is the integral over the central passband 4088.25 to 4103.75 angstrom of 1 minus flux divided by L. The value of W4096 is 0.4 angstrom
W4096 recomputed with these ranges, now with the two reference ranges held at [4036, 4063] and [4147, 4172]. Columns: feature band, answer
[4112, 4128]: 0.0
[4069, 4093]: -0.7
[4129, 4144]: 0.0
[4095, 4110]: 1.9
